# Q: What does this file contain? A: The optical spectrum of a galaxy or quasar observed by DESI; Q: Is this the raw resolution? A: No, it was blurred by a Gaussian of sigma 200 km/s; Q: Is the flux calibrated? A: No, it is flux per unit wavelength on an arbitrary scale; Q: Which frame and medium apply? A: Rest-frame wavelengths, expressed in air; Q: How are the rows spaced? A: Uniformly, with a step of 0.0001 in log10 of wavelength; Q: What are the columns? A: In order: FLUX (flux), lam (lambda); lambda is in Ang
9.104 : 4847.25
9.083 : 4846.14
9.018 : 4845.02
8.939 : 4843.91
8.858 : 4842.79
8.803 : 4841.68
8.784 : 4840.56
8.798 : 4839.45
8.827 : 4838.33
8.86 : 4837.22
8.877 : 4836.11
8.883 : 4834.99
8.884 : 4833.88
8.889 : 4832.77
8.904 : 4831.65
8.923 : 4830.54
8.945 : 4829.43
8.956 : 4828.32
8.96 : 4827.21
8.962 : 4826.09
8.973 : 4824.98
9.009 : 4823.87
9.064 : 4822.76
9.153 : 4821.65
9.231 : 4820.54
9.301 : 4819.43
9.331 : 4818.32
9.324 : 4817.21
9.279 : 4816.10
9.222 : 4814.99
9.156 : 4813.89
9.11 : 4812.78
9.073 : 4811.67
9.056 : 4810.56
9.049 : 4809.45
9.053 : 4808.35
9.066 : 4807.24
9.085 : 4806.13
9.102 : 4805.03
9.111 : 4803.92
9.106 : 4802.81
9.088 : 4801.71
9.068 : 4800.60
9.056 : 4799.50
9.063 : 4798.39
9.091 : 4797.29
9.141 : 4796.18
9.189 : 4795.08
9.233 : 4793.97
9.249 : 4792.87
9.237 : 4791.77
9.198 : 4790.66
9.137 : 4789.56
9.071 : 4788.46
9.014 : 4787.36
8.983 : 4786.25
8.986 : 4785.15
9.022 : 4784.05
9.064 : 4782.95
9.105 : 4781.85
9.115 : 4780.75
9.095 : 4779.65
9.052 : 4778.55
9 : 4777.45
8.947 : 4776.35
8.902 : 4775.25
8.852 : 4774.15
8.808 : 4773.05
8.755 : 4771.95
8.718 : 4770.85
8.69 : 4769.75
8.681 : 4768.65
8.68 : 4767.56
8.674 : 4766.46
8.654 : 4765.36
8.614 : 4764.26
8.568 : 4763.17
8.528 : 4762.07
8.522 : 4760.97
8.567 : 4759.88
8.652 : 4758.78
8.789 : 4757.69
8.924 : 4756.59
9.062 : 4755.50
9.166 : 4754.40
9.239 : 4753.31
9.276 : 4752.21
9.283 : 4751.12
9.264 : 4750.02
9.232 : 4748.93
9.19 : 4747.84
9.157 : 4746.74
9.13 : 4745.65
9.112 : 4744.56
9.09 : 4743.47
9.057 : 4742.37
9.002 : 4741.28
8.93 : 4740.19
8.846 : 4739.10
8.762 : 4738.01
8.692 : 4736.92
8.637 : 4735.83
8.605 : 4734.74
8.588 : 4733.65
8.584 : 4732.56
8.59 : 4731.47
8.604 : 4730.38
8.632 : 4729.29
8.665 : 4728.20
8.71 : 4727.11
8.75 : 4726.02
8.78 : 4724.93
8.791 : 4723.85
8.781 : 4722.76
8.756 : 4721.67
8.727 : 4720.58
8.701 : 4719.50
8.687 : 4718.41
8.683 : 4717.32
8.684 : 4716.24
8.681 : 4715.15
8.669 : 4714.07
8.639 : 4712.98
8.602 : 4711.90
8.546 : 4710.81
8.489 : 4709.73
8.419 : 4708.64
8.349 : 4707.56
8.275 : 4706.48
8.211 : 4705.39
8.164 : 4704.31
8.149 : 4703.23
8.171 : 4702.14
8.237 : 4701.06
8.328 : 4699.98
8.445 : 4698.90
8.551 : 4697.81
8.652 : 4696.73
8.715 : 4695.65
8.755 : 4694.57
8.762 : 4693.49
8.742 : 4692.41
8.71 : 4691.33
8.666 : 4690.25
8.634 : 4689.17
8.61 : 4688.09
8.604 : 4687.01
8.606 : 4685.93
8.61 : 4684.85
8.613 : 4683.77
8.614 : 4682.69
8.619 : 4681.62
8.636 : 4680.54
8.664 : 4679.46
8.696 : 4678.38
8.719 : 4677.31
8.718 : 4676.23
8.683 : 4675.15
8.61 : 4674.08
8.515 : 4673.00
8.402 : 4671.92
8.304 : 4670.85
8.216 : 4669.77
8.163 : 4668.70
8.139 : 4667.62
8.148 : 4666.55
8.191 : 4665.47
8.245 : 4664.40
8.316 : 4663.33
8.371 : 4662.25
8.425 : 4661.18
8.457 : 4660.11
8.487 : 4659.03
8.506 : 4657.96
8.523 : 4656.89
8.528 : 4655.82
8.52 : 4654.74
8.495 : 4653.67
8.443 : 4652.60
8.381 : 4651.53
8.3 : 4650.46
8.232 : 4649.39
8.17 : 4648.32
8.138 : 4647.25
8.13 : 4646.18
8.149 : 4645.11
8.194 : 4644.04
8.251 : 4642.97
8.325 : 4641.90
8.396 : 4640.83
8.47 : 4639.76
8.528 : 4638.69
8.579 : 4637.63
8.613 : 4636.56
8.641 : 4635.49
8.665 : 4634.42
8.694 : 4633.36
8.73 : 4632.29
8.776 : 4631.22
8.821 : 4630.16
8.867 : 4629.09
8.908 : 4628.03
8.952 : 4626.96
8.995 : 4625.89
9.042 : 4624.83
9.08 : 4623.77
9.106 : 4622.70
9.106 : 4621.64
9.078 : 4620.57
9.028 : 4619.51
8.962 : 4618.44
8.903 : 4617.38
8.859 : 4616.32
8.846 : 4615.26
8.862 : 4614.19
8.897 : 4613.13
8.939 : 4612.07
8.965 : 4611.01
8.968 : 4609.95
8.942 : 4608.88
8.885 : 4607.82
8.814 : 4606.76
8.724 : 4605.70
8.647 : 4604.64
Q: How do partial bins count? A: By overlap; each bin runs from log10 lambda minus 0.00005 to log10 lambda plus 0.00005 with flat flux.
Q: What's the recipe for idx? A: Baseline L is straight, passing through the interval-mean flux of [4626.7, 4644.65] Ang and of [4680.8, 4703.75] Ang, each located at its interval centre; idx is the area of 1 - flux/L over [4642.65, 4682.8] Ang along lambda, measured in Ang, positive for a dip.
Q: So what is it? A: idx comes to 0.9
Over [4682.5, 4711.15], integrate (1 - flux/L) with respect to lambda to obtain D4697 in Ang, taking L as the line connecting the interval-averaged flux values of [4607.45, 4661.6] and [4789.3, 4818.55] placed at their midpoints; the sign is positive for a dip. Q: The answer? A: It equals 1.1 Ang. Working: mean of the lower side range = 8.66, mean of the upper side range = 9.14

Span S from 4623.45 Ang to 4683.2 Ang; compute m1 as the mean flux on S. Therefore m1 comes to 8.51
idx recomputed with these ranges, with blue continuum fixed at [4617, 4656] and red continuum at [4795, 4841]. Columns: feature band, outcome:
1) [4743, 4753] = -0.3 Ang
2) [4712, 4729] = 0.2 Ang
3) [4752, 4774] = 0.4 Ang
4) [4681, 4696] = 0.1 Ang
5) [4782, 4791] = -0.1 Ang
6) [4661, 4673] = 0.6 Ang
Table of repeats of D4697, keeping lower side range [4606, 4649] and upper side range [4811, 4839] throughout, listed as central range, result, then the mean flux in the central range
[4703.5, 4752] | 0.78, 8.75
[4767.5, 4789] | 0.08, 8.93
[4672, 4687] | 0.31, 8.63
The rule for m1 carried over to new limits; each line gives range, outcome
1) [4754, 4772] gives 8.71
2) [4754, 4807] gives 8.95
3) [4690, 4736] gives 8.58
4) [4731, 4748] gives 8.87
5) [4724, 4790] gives 8.88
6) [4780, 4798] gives 9.12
